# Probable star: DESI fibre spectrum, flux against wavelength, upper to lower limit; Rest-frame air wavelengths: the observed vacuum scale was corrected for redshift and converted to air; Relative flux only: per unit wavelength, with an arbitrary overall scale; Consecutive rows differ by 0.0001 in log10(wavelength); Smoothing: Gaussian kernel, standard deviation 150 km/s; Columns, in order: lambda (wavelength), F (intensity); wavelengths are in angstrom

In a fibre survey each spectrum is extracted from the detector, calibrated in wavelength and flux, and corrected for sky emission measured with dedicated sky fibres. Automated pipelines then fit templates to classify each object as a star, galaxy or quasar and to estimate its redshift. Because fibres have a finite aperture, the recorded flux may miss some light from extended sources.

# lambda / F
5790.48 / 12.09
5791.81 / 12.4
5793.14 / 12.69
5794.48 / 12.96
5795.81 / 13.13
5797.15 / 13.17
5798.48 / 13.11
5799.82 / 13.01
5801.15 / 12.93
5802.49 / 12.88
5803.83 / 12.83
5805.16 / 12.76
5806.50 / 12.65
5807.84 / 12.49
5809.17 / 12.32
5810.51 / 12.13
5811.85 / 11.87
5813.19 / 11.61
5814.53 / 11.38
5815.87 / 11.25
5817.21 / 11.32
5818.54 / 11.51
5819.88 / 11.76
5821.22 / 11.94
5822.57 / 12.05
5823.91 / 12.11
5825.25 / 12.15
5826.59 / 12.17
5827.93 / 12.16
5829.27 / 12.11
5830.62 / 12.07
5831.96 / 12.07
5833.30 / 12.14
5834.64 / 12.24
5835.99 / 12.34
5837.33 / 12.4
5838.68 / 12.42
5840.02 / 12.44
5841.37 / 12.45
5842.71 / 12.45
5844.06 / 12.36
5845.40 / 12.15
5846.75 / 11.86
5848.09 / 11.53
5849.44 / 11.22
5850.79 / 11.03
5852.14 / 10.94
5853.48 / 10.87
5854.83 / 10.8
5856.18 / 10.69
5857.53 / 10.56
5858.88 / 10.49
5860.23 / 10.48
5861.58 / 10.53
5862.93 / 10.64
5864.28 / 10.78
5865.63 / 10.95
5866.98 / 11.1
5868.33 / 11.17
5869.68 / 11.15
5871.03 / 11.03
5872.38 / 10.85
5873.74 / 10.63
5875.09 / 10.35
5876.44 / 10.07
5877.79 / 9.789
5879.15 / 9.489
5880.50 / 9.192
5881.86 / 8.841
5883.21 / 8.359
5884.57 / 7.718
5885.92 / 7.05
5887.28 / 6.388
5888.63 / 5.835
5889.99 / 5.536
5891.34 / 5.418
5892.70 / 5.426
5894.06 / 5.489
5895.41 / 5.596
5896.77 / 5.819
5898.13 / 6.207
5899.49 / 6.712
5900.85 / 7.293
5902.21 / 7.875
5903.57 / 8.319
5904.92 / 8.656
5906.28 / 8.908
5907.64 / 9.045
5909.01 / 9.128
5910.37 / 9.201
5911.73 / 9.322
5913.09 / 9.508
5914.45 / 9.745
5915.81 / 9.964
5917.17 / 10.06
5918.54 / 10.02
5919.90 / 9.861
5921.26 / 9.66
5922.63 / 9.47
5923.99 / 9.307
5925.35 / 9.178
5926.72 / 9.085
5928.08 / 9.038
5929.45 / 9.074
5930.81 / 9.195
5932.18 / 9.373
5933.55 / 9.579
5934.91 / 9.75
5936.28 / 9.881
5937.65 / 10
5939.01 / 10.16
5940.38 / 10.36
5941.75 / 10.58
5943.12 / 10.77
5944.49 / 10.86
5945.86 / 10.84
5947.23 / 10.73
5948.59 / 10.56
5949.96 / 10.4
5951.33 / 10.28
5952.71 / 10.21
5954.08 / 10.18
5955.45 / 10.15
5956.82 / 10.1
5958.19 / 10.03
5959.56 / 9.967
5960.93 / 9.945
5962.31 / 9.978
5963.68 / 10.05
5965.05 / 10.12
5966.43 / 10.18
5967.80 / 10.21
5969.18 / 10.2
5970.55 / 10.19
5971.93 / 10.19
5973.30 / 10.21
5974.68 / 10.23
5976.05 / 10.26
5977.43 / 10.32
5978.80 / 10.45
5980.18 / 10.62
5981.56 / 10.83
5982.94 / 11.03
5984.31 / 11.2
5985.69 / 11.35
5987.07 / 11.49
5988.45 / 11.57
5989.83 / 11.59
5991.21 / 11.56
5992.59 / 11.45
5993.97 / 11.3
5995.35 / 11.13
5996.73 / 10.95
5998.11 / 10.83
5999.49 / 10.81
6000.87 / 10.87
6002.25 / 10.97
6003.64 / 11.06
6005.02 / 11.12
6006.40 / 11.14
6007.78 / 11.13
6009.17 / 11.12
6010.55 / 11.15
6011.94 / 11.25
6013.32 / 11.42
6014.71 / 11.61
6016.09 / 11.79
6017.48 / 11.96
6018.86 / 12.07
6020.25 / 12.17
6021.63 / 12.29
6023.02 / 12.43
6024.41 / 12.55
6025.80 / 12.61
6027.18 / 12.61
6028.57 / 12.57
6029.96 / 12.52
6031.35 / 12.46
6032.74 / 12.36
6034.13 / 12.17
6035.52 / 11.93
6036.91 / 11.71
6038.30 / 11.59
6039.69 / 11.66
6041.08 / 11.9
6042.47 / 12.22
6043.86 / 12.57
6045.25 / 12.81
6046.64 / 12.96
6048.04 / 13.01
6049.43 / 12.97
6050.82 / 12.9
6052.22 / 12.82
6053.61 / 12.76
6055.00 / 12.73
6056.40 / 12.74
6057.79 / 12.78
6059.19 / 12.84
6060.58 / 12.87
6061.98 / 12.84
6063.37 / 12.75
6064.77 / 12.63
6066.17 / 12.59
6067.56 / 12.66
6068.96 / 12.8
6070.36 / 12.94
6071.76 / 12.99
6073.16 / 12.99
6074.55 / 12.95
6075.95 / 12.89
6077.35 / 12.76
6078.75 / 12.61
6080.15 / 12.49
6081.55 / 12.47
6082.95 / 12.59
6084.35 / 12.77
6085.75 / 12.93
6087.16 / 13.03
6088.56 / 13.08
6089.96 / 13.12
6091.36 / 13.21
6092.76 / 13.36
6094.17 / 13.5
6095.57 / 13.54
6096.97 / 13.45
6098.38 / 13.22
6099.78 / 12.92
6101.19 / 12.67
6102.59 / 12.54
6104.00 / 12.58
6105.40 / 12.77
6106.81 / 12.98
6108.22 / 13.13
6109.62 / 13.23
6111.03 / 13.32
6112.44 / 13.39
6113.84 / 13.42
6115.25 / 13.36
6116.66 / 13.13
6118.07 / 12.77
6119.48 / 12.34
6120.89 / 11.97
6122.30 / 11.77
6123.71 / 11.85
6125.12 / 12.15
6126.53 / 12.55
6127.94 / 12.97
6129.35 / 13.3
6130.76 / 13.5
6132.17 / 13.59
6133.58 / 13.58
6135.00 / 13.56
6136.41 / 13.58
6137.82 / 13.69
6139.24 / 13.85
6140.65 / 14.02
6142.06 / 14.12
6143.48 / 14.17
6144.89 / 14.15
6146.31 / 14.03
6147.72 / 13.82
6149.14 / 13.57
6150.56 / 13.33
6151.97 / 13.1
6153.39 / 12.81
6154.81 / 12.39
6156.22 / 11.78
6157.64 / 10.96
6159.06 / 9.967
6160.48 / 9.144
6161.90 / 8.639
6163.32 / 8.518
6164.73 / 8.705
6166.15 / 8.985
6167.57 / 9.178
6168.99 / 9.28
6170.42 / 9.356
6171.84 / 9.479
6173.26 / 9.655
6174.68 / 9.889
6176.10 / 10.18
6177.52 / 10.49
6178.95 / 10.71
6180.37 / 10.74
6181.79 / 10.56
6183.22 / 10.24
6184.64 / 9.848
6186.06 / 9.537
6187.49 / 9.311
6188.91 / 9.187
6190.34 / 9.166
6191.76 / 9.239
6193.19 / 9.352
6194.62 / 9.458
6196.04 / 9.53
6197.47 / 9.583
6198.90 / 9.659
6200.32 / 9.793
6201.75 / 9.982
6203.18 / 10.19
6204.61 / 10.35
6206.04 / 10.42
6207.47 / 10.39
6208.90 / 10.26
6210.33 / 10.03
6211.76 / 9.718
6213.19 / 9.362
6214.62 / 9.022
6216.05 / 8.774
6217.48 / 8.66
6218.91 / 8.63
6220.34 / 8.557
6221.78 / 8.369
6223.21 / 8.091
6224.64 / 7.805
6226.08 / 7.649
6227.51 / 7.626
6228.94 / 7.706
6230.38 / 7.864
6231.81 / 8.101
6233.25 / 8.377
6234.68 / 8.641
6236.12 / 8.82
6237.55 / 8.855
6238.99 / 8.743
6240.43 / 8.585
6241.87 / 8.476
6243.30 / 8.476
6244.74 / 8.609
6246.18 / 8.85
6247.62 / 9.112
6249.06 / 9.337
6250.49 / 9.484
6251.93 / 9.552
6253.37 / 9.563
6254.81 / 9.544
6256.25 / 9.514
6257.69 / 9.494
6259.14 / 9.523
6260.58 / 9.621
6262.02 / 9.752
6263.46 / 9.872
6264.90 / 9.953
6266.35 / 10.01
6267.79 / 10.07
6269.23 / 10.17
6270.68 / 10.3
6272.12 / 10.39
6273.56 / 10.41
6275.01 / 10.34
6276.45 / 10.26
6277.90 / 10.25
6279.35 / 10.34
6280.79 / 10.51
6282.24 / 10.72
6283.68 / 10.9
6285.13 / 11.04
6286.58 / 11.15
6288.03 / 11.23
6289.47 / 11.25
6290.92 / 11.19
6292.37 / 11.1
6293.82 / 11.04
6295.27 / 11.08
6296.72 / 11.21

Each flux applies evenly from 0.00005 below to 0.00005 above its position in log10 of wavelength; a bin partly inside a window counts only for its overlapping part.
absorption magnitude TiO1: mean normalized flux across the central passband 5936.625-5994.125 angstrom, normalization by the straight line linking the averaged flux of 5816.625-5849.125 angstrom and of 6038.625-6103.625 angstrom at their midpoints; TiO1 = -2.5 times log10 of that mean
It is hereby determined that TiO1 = 0.19 mag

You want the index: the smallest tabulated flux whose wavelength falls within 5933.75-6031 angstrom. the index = 9.75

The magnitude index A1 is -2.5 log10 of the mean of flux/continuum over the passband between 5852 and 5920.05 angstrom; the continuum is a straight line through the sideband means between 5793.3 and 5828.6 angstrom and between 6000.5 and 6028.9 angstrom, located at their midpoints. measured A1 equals 0.32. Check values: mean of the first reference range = 12.3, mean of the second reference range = 11.7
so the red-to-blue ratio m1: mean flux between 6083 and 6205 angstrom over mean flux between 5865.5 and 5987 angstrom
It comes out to 1.25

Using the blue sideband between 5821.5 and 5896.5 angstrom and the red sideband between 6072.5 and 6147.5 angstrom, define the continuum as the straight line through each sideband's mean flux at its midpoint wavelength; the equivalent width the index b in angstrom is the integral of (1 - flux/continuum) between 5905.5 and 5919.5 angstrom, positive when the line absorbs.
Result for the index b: 1.8 angstrom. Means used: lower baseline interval 10.3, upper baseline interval 13.1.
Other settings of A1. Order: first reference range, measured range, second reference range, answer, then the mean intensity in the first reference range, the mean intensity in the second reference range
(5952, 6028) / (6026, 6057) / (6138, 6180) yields -0.13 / 11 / 11.3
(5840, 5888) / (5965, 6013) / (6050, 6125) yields 0.09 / 10.5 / 12.9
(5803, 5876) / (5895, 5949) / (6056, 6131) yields 0.29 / 11.6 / 12.9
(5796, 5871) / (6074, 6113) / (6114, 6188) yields -0.11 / 11.8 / 11.7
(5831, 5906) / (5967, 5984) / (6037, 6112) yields 0.09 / 9.75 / 12.8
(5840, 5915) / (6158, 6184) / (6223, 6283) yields -0.04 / 9.39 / 9.29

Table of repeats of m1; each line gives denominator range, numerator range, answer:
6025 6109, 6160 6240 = 0.73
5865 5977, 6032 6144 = 1.38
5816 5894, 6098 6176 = 1.15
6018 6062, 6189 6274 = 0.74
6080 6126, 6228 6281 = 0.73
